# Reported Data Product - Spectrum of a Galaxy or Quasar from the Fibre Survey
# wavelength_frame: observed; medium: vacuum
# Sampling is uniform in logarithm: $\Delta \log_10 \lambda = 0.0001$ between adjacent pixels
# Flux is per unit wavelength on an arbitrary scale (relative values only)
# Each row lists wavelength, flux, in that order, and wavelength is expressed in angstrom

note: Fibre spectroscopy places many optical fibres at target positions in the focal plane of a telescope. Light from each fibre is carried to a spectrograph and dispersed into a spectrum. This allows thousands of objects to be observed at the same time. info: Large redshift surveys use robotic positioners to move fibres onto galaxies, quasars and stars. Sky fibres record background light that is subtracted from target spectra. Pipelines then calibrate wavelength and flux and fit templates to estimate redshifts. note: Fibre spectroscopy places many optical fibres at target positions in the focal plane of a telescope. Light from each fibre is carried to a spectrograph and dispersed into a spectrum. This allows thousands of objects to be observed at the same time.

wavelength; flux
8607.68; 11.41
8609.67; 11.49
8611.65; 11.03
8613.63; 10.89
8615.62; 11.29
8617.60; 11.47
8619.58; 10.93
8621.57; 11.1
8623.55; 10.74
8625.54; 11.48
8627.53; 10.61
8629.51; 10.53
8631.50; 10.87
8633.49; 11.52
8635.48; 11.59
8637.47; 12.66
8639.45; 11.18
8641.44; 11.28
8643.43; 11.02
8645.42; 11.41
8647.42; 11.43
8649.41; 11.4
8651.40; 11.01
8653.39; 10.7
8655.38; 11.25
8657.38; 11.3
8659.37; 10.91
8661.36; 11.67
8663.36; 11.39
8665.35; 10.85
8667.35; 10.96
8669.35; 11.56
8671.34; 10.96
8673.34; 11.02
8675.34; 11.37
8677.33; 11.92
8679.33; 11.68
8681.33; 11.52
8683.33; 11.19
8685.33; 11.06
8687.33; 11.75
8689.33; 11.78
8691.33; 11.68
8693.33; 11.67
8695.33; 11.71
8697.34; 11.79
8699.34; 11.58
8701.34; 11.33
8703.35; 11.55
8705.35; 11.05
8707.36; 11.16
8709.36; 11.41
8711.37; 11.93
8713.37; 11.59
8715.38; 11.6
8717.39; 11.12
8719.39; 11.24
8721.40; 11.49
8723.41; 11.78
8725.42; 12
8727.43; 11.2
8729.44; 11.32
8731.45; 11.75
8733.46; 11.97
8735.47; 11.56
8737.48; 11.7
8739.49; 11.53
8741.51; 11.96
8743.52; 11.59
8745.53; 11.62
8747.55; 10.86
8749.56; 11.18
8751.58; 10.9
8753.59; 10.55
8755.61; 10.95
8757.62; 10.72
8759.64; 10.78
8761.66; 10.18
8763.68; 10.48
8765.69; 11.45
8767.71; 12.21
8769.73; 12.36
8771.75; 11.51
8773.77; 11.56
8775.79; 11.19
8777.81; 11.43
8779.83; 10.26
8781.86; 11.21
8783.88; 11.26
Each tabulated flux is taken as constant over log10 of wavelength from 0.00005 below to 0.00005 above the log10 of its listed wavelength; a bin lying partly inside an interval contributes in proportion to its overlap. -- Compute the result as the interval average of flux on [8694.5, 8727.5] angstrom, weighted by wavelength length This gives 11.5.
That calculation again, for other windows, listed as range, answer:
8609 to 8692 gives 11.3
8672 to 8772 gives 11.4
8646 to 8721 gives 11.4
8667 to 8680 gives 11.4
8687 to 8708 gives 11.5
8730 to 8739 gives 11.7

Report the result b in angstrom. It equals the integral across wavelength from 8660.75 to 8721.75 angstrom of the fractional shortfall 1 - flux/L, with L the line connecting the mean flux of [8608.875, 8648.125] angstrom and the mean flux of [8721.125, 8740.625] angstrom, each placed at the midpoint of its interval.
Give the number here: 0.2 angstrom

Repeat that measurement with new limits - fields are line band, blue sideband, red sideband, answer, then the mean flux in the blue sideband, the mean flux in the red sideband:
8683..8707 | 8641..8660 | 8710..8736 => -0.2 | 11.2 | 11.6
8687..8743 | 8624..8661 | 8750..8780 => -2.0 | 11.2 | 11.1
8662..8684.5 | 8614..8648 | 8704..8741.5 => 0.1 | 11.2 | 11.5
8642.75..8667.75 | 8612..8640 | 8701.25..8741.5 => 0.3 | 11.2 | 11.5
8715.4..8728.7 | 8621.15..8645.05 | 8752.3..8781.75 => -0.4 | 11.2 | 11.1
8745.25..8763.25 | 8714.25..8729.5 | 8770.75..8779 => 1.0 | 11.5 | 11.4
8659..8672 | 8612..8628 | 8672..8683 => 0.2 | 11.1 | 11.5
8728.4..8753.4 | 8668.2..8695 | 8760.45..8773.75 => -0.1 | 11.5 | 11.4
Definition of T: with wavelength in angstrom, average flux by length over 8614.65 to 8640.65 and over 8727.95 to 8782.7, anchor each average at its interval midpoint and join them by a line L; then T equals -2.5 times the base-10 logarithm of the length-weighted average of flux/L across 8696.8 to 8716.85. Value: -0.021 mag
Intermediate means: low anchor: 11.2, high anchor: 11.3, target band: 11.5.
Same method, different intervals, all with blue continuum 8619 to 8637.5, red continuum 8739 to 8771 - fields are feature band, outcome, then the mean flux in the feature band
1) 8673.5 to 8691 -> -0.03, 11.5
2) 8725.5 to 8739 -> -0.04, 11.6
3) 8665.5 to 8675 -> 0.00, 11.1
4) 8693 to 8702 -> -0.04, 11.6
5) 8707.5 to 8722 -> -0.03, 11.5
